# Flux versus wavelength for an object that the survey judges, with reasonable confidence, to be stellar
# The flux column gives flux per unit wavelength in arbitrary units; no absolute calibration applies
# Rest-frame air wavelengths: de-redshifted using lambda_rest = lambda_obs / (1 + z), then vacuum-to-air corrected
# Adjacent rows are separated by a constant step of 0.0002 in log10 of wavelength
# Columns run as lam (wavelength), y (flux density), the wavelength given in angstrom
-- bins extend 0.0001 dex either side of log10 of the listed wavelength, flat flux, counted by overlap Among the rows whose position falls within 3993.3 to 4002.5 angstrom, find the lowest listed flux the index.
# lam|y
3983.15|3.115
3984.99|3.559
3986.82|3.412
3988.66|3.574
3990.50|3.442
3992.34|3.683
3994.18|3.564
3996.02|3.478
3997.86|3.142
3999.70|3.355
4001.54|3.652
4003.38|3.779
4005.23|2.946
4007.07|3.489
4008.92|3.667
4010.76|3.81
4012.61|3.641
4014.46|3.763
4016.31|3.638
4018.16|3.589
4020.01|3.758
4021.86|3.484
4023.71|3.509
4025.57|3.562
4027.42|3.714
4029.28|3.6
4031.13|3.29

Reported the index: 3.142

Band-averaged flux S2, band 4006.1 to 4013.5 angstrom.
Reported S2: 3.65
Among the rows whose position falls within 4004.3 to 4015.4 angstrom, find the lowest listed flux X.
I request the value 2.946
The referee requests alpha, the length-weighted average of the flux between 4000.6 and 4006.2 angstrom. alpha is 3.46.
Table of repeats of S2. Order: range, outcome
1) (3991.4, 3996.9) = 3.57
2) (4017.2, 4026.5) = 3.58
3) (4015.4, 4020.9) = 3.66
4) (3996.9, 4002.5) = 3.39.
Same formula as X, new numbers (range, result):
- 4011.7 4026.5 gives 3.484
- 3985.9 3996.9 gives 3.412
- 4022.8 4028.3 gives 3.509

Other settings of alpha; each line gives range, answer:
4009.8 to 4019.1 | 3.69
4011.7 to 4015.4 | 3.7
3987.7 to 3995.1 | 3.56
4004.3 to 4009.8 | 3.36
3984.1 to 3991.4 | 3.5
